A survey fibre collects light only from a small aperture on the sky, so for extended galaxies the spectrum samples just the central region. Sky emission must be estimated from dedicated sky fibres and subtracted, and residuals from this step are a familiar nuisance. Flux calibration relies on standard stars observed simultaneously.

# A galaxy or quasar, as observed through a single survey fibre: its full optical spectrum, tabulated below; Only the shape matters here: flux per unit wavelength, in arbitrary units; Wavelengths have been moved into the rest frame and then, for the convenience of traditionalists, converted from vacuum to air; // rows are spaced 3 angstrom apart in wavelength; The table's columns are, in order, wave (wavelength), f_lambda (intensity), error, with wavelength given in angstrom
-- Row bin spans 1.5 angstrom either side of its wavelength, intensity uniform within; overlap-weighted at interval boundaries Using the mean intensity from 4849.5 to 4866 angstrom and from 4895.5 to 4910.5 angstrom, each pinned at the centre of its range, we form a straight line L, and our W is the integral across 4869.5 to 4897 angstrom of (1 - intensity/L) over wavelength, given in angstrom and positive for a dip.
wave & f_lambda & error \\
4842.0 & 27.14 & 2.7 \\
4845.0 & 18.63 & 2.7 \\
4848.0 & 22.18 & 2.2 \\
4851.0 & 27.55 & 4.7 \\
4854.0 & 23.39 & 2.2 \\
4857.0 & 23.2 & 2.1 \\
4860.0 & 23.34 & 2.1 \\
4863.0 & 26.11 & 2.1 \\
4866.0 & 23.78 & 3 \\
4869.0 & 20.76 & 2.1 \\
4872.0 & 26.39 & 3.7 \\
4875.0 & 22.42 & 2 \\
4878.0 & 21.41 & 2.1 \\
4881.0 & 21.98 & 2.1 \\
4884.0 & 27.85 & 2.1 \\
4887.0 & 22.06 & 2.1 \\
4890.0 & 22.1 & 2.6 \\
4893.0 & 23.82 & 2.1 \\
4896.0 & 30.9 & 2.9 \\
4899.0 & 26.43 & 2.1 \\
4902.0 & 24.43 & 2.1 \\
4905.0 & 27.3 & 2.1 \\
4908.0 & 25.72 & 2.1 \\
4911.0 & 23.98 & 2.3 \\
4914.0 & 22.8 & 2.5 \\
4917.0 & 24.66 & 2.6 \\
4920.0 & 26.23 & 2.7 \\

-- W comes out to 1.73 angstrom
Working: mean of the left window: 24.6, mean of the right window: 26.5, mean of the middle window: 24.1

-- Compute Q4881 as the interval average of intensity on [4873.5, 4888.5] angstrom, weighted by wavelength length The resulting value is 23.1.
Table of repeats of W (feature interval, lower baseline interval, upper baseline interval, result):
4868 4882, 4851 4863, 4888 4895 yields 0.7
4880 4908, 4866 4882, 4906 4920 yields -1.9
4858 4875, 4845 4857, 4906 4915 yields -0.1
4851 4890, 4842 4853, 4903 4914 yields 0.7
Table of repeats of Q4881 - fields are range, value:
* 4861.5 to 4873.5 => 24.3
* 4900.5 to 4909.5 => 25.8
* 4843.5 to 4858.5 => 23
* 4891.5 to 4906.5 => 26.6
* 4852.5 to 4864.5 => 24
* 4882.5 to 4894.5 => 24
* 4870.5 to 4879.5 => 23.4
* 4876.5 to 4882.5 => 21.7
